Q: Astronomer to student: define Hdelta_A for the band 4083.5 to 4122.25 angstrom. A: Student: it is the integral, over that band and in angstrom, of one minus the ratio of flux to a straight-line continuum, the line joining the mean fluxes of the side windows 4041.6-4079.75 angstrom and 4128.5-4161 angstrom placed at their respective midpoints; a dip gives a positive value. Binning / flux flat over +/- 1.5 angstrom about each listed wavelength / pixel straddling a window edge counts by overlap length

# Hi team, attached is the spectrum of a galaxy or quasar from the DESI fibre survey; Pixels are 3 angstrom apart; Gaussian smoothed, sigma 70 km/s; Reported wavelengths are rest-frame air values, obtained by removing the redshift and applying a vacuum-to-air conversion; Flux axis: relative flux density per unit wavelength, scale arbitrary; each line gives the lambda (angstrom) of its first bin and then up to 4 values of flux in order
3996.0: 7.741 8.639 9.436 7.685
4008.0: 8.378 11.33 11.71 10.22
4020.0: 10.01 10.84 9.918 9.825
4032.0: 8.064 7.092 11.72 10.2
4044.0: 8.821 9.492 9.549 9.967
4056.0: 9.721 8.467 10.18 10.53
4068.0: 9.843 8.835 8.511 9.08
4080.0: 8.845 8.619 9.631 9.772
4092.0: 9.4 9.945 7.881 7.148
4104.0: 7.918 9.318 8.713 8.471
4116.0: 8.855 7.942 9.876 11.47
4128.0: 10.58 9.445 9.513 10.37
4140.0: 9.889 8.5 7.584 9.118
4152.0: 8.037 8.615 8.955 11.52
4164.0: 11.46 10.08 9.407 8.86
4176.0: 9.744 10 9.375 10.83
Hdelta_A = 2.1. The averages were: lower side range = 9.42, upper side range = 9.17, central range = 8.8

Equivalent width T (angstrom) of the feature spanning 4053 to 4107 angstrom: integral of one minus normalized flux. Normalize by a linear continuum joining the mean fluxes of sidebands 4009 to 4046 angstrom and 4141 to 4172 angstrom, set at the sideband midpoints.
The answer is 3.3 angstrom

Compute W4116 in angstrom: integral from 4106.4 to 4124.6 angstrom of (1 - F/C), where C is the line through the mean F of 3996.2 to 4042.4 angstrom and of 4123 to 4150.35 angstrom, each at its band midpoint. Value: 1.2 angstrom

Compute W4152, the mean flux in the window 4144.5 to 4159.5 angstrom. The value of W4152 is 8.46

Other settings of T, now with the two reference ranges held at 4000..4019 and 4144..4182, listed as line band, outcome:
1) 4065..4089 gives 1.08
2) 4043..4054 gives 0.25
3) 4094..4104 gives 1.45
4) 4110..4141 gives -0.26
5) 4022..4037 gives 0.85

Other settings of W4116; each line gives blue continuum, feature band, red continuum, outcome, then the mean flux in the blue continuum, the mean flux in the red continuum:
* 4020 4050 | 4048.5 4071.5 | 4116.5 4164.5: -0.3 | 9.58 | 9.5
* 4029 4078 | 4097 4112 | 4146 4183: 2.0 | 9.4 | 9.52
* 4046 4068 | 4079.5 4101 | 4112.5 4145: 1.3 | 9.72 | 9.54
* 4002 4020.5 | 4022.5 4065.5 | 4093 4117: -0.9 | 9.85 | 8.54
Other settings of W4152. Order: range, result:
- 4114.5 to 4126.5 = 9.54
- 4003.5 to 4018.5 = 9.86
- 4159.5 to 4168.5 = 11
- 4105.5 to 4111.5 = 9.02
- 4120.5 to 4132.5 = 10.3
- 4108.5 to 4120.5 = 8.5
